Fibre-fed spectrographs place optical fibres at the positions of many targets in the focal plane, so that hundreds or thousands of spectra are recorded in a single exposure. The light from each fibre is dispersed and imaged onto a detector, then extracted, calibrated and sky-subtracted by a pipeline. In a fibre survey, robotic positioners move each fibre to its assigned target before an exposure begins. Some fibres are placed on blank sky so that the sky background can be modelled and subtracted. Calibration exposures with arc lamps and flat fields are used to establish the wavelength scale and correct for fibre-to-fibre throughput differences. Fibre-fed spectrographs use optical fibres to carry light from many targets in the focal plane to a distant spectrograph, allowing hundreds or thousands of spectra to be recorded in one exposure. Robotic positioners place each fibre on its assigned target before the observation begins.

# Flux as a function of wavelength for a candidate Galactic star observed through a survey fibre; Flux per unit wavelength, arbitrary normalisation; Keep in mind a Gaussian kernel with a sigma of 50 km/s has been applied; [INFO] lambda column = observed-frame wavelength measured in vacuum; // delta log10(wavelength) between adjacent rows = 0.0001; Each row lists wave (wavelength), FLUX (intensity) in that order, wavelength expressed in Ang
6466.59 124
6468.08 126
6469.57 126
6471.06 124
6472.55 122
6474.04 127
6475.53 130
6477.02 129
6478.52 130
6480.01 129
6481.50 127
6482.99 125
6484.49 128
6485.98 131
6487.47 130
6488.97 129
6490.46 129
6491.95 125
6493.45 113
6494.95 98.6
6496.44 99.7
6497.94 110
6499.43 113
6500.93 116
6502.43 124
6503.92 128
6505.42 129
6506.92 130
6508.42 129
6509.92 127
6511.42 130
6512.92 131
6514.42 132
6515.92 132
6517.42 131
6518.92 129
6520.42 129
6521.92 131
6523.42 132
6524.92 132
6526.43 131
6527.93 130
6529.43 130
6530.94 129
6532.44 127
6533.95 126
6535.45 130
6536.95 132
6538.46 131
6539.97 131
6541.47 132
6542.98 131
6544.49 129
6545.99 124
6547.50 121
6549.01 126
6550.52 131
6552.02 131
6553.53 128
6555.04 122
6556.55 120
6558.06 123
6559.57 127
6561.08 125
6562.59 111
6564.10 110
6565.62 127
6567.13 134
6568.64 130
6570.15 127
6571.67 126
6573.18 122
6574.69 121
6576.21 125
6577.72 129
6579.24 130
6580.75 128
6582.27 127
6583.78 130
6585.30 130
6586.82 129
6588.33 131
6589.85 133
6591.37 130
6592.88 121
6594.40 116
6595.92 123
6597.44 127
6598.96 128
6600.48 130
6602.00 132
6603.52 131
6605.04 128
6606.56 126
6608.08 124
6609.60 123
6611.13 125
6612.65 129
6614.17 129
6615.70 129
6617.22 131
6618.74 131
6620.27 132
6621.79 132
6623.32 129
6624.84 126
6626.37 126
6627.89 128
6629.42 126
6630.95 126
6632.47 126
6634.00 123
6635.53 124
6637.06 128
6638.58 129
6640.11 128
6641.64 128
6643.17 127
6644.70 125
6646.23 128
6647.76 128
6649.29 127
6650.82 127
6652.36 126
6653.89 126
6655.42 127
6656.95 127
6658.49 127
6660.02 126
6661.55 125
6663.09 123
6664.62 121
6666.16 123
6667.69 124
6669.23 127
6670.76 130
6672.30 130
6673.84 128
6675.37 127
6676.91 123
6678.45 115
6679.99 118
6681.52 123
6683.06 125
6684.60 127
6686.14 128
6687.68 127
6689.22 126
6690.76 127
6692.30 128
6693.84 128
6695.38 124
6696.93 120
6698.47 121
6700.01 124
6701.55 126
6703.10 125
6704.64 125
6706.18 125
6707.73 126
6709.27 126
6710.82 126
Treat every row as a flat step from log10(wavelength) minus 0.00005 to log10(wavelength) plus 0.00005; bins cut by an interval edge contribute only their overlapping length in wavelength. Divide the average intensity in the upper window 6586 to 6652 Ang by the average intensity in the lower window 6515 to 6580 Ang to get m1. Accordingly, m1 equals 1.00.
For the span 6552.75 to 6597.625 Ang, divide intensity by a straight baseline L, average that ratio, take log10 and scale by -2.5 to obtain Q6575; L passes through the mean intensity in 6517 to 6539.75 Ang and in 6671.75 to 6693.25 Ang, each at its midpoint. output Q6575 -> 0.03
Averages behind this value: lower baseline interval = 130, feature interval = 125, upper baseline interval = 125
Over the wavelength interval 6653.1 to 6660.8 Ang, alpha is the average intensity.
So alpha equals 127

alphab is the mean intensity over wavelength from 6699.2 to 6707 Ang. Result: 125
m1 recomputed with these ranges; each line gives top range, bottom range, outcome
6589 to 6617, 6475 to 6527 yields 1.01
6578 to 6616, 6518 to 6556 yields 0.99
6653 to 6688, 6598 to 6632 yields 0.98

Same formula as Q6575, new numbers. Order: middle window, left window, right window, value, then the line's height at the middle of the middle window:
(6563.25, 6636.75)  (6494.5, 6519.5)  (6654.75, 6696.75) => -0.02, 124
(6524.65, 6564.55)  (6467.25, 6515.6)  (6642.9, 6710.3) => -0.02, 125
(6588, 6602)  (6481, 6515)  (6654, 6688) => -0.02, 124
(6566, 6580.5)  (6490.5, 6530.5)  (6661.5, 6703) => -0.02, 125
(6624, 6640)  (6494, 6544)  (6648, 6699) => -0.01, 126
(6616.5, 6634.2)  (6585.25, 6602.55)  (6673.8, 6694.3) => -0.01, 126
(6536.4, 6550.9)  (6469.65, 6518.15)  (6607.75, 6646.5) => -0.03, 126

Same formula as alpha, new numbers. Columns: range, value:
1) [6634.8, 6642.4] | 127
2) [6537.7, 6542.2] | 131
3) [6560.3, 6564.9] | 115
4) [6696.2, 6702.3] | 123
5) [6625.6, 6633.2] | 126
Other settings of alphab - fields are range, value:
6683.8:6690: 127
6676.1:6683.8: 121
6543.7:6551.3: 126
